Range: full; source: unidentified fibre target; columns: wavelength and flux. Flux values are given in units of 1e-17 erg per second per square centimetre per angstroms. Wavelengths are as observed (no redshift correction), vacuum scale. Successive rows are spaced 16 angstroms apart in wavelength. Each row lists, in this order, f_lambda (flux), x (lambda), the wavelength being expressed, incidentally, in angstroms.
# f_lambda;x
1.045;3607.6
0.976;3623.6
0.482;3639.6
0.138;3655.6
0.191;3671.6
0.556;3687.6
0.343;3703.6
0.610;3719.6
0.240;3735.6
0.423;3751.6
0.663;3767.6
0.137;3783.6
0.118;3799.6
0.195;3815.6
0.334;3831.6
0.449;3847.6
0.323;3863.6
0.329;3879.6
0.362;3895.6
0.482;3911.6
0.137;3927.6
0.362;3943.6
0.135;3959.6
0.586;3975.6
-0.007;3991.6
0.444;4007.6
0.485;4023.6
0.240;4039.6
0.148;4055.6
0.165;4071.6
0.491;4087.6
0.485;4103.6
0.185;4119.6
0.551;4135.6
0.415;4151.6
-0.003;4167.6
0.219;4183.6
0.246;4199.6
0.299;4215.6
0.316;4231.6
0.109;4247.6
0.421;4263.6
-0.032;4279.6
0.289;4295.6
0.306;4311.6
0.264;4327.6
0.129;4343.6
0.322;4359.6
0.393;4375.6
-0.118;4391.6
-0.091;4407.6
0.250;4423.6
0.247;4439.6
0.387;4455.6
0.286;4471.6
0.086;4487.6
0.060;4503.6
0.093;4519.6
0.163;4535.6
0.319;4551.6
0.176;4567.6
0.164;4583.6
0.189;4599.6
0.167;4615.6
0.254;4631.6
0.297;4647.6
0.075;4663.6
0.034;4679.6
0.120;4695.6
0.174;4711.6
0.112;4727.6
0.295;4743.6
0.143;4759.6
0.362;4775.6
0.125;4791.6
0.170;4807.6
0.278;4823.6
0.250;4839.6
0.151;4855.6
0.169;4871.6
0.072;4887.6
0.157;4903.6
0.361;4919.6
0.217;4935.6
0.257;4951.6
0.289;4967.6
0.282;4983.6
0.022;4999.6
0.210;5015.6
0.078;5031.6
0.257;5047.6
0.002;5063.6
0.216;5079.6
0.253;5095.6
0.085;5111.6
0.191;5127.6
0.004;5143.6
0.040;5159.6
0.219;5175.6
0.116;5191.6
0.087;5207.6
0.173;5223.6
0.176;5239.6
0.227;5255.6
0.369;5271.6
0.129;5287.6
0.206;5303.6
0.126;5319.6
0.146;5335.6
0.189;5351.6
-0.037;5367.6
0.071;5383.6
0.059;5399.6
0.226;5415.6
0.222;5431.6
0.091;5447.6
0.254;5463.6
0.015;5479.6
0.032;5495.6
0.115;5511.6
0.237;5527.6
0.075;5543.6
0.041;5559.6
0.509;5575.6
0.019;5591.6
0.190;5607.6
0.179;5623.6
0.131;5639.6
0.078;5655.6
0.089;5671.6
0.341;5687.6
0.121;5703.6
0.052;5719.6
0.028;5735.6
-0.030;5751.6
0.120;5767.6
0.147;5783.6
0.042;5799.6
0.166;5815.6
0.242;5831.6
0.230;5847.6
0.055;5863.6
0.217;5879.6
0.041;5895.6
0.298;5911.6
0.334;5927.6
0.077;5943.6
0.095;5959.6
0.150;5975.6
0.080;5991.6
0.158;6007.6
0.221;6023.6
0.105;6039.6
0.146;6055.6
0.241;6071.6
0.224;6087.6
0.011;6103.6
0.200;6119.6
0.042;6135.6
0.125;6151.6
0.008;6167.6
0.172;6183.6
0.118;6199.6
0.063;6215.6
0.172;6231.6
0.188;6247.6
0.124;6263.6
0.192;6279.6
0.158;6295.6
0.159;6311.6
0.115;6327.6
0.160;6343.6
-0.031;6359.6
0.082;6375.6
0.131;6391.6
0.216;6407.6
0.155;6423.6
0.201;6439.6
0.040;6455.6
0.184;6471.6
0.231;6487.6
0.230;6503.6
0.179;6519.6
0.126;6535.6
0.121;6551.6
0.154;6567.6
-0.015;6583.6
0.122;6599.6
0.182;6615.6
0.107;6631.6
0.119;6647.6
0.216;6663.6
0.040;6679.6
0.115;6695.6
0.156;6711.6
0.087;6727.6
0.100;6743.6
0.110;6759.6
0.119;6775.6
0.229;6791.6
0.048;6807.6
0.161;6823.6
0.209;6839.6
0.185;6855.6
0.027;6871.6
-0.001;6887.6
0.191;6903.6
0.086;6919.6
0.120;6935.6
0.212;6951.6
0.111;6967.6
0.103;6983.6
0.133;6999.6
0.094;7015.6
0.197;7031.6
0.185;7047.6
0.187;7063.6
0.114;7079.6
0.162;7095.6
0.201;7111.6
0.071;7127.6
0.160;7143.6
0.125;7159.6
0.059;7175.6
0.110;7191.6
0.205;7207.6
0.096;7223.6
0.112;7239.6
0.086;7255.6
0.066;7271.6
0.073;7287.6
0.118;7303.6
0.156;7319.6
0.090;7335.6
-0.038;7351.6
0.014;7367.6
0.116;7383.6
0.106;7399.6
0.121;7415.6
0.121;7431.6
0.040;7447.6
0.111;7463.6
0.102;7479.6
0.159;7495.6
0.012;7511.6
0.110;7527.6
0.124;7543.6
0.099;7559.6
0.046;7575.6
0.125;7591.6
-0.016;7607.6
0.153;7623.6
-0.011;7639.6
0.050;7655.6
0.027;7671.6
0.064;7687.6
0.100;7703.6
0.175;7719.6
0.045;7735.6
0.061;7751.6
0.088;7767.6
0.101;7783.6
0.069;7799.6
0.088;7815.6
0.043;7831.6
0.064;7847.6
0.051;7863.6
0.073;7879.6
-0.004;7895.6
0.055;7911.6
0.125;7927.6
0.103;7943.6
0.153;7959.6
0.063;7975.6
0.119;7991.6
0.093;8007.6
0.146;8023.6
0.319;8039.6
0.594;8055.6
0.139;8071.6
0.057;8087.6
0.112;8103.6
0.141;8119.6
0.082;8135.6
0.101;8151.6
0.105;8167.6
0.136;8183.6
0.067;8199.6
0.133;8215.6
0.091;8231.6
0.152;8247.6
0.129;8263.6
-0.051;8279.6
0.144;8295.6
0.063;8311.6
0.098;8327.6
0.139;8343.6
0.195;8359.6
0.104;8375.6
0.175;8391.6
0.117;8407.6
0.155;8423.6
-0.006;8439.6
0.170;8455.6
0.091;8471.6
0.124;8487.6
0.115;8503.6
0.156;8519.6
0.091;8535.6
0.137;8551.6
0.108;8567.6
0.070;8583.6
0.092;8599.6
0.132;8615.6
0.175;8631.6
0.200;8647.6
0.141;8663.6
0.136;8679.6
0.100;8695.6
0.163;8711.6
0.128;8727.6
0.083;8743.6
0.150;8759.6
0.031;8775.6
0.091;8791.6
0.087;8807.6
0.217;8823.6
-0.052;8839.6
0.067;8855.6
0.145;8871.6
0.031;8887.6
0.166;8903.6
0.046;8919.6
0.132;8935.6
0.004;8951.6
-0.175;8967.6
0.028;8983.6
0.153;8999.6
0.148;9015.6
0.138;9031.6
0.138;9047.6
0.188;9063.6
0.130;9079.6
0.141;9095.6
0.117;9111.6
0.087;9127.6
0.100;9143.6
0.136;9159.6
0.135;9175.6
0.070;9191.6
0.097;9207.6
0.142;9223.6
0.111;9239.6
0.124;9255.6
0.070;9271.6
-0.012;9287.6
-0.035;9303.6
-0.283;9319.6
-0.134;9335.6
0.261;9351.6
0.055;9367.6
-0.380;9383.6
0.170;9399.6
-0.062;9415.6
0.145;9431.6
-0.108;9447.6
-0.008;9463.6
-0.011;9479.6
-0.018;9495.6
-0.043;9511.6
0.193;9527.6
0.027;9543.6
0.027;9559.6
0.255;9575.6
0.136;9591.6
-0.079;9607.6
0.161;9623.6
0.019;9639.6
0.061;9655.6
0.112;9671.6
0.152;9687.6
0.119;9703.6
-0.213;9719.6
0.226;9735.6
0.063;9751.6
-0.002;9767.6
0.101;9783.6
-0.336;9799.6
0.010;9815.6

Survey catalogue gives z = 1.159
